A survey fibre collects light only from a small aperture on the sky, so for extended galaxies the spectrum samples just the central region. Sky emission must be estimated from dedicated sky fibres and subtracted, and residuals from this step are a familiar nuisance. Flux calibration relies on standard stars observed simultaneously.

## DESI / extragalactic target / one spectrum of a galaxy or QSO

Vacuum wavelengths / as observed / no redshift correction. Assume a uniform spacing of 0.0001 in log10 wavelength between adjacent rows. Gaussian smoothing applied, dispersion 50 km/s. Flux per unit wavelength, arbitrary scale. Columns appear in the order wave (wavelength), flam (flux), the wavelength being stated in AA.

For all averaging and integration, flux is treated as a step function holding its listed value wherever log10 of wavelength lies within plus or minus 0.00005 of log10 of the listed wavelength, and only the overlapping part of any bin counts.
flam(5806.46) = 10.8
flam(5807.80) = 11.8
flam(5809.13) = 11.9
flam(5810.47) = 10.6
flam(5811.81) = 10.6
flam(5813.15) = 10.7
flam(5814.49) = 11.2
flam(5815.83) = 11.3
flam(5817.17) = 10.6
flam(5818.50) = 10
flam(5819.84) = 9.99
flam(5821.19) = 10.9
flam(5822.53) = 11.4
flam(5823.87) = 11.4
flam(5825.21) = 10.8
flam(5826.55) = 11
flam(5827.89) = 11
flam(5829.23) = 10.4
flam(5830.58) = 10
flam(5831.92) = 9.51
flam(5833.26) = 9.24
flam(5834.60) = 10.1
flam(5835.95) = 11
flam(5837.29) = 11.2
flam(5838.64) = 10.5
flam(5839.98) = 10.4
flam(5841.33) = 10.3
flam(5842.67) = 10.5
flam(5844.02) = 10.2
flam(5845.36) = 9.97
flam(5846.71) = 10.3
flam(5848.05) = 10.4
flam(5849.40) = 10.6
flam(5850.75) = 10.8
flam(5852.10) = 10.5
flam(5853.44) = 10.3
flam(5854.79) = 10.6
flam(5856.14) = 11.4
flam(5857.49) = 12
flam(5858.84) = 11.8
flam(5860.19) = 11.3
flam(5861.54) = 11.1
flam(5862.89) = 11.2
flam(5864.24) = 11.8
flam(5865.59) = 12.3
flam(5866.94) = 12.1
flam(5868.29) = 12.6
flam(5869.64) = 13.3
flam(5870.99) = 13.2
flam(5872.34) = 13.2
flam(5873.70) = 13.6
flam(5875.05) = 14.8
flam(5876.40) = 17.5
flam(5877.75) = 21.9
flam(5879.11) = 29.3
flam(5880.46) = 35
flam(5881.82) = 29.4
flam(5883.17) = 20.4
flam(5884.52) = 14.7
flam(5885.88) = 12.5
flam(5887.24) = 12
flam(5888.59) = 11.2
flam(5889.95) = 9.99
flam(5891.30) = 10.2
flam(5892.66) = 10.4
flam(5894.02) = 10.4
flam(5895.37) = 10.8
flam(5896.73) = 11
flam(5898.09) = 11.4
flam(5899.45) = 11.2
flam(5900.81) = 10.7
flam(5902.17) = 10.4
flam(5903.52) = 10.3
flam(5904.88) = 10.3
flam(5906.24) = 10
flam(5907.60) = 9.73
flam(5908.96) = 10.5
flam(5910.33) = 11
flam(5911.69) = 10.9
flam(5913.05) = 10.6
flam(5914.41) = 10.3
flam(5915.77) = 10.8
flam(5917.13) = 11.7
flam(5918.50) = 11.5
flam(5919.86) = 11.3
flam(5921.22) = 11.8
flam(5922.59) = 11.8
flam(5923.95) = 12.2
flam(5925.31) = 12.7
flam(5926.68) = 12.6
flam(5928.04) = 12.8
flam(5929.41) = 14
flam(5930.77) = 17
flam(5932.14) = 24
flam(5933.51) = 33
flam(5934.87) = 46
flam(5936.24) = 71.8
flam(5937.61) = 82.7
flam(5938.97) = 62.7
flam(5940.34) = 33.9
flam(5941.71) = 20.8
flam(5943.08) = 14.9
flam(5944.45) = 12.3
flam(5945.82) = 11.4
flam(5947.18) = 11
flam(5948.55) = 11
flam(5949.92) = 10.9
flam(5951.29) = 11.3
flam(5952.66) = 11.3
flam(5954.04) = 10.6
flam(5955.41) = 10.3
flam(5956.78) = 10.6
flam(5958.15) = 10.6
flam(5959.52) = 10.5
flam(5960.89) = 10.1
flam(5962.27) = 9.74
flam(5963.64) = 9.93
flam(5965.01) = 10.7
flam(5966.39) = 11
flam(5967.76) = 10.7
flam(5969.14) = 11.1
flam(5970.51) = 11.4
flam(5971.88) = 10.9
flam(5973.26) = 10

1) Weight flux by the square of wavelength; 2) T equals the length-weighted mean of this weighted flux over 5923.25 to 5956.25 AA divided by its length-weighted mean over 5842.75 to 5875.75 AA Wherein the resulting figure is 2.10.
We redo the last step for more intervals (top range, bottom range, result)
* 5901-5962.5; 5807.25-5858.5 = 1.72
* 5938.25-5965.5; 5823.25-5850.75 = 1.53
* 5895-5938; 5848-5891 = 1.22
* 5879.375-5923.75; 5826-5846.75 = 1.26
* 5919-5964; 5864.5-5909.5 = 1.46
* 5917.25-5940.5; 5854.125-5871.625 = 2.40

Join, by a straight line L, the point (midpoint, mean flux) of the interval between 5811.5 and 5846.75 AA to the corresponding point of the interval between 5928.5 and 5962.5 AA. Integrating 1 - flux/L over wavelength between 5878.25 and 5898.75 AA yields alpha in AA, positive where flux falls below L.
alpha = 0.8 AA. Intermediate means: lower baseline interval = 10.5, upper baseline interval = 23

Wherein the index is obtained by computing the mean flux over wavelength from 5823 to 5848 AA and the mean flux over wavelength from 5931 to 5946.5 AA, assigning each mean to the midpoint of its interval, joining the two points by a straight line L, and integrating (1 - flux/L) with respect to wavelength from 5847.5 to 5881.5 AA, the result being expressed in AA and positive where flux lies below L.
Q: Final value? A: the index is 7.4 AA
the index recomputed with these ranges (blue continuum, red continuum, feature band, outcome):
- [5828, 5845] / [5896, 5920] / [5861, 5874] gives -2.4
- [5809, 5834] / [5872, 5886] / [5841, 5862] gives 6.7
